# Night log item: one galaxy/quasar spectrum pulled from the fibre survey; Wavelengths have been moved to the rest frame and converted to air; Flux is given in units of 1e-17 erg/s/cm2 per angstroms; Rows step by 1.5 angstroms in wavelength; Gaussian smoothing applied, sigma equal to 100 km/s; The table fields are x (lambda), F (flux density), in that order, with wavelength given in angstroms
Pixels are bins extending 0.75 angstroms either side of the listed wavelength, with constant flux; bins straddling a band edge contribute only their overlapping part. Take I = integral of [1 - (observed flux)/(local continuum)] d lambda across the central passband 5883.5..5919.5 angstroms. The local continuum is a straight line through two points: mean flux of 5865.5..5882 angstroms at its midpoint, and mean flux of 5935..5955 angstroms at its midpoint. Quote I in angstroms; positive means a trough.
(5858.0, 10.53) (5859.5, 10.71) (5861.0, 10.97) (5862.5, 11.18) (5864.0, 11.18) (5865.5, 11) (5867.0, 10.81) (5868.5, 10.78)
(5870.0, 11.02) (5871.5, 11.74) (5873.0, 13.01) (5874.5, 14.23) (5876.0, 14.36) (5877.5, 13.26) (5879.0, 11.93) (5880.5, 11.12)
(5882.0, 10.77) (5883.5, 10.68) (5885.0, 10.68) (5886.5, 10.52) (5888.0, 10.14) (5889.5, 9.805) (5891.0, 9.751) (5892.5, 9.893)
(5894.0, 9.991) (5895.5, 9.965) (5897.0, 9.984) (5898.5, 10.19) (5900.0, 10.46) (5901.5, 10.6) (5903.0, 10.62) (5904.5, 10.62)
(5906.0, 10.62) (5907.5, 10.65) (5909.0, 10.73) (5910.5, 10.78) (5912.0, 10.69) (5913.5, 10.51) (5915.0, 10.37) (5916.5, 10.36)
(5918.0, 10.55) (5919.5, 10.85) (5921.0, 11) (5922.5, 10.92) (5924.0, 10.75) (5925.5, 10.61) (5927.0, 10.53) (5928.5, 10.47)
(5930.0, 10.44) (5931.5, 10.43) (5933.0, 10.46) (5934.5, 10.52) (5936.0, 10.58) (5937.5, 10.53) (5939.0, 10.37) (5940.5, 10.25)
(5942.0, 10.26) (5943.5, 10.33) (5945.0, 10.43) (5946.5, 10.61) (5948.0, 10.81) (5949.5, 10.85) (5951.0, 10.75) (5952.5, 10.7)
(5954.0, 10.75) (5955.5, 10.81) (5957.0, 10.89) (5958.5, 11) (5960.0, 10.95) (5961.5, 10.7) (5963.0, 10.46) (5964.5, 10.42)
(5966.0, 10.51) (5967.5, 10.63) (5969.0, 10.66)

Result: 3.5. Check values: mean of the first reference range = 12.1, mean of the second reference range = 10.6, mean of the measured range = 10.4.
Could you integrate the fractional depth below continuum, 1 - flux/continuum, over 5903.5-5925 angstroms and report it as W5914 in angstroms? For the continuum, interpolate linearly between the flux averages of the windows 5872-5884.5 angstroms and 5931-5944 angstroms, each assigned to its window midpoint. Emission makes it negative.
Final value 1.0 angstroms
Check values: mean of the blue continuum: 12.4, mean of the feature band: 10.7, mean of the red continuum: 10.4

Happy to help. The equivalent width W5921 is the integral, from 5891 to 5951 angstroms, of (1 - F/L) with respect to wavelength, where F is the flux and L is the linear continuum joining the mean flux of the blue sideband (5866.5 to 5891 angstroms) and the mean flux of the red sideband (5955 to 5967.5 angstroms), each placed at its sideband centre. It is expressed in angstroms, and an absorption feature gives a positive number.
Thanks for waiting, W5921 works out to 3.2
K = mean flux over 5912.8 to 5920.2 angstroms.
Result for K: 10.5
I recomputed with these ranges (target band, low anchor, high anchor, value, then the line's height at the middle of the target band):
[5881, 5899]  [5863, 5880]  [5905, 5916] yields 1.9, 11.4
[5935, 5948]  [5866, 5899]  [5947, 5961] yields 0.5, 10.9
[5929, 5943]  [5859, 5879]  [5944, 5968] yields 0.7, 11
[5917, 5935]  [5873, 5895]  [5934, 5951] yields 0.2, 10.7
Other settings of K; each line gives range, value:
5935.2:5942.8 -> 10.4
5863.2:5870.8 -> 11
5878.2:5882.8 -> 11.3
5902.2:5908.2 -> 10.6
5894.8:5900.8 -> 10.2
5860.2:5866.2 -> 11.1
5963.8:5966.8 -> 10.5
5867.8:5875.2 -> 12.2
